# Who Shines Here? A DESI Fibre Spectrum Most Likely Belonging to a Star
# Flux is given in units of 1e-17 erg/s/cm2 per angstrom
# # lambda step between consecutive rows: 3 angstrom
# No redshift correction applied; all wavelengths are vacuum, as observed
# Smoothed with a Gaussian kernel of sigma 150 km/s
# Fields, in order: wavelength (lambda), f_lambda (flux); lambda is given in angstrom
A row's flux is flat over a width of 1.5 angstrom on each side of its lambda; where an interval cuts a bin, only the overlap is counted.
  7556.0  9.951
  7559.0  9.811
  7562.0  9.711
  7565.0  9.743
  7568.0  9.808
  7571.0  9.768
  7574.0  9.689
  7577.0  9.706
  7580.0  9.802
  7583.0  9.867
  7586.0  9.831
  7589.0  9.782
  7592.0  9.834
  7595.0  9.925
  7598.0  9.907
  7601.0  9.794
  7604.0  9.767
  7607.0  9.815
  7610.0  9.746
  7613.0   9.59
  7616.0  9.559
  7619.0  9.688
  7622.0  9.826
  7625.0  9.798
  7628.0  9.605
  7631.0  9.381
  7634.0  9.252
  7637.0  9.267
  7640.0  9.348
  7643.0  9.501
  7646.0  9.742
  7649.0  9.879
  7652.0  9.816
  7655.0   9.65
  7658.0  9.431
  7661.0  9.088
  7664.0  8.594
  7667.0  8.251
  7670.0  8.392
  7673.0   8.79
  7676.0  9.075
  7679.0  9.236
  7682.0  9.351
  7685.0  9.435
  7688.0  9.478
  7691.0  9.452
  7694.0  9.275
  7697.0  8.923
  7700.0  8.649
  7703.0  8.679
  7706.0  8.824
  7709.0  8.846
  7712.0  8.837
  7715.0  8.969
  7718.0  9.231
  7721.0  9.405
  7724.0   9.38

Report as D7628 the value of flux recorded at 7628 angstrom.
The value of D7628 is 9.605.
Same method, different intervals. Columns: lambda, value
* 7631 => 9.381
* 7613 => 9.59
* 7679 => 9.236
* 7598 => 9.907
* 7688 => 9.478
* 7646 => 9.742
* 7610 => 9.746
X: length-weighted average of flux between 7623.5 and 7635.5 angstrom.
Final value 9.51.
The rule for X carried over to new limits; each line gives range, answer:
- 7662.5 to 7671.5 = 8.41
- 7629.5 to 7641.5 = 9.31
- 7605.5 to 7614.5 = 9.72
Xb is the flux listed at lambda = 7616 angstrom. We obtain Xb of 9.559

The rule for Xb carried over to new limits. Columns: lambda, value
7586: 9.831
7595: 9.925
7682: 9.351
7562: 9.711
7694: 9.275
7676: 9.075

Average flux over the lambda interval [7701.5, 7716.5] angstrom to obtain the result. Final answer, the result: 8.83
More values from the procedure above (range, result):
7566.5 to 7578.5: 9.74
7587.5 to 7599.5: 9.86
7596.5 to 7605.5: 9.82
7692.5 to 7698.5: 9.1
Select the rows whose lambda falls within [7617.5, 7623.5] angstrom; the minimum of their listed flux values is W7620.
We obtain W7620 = 9.688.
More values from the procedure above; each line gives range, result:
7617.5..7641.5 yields 9.252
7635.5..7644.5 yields 9.267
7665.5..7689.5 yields 8.251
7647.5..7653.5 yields 9.816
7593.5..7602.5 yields 9.794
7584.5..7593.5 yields 9.782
